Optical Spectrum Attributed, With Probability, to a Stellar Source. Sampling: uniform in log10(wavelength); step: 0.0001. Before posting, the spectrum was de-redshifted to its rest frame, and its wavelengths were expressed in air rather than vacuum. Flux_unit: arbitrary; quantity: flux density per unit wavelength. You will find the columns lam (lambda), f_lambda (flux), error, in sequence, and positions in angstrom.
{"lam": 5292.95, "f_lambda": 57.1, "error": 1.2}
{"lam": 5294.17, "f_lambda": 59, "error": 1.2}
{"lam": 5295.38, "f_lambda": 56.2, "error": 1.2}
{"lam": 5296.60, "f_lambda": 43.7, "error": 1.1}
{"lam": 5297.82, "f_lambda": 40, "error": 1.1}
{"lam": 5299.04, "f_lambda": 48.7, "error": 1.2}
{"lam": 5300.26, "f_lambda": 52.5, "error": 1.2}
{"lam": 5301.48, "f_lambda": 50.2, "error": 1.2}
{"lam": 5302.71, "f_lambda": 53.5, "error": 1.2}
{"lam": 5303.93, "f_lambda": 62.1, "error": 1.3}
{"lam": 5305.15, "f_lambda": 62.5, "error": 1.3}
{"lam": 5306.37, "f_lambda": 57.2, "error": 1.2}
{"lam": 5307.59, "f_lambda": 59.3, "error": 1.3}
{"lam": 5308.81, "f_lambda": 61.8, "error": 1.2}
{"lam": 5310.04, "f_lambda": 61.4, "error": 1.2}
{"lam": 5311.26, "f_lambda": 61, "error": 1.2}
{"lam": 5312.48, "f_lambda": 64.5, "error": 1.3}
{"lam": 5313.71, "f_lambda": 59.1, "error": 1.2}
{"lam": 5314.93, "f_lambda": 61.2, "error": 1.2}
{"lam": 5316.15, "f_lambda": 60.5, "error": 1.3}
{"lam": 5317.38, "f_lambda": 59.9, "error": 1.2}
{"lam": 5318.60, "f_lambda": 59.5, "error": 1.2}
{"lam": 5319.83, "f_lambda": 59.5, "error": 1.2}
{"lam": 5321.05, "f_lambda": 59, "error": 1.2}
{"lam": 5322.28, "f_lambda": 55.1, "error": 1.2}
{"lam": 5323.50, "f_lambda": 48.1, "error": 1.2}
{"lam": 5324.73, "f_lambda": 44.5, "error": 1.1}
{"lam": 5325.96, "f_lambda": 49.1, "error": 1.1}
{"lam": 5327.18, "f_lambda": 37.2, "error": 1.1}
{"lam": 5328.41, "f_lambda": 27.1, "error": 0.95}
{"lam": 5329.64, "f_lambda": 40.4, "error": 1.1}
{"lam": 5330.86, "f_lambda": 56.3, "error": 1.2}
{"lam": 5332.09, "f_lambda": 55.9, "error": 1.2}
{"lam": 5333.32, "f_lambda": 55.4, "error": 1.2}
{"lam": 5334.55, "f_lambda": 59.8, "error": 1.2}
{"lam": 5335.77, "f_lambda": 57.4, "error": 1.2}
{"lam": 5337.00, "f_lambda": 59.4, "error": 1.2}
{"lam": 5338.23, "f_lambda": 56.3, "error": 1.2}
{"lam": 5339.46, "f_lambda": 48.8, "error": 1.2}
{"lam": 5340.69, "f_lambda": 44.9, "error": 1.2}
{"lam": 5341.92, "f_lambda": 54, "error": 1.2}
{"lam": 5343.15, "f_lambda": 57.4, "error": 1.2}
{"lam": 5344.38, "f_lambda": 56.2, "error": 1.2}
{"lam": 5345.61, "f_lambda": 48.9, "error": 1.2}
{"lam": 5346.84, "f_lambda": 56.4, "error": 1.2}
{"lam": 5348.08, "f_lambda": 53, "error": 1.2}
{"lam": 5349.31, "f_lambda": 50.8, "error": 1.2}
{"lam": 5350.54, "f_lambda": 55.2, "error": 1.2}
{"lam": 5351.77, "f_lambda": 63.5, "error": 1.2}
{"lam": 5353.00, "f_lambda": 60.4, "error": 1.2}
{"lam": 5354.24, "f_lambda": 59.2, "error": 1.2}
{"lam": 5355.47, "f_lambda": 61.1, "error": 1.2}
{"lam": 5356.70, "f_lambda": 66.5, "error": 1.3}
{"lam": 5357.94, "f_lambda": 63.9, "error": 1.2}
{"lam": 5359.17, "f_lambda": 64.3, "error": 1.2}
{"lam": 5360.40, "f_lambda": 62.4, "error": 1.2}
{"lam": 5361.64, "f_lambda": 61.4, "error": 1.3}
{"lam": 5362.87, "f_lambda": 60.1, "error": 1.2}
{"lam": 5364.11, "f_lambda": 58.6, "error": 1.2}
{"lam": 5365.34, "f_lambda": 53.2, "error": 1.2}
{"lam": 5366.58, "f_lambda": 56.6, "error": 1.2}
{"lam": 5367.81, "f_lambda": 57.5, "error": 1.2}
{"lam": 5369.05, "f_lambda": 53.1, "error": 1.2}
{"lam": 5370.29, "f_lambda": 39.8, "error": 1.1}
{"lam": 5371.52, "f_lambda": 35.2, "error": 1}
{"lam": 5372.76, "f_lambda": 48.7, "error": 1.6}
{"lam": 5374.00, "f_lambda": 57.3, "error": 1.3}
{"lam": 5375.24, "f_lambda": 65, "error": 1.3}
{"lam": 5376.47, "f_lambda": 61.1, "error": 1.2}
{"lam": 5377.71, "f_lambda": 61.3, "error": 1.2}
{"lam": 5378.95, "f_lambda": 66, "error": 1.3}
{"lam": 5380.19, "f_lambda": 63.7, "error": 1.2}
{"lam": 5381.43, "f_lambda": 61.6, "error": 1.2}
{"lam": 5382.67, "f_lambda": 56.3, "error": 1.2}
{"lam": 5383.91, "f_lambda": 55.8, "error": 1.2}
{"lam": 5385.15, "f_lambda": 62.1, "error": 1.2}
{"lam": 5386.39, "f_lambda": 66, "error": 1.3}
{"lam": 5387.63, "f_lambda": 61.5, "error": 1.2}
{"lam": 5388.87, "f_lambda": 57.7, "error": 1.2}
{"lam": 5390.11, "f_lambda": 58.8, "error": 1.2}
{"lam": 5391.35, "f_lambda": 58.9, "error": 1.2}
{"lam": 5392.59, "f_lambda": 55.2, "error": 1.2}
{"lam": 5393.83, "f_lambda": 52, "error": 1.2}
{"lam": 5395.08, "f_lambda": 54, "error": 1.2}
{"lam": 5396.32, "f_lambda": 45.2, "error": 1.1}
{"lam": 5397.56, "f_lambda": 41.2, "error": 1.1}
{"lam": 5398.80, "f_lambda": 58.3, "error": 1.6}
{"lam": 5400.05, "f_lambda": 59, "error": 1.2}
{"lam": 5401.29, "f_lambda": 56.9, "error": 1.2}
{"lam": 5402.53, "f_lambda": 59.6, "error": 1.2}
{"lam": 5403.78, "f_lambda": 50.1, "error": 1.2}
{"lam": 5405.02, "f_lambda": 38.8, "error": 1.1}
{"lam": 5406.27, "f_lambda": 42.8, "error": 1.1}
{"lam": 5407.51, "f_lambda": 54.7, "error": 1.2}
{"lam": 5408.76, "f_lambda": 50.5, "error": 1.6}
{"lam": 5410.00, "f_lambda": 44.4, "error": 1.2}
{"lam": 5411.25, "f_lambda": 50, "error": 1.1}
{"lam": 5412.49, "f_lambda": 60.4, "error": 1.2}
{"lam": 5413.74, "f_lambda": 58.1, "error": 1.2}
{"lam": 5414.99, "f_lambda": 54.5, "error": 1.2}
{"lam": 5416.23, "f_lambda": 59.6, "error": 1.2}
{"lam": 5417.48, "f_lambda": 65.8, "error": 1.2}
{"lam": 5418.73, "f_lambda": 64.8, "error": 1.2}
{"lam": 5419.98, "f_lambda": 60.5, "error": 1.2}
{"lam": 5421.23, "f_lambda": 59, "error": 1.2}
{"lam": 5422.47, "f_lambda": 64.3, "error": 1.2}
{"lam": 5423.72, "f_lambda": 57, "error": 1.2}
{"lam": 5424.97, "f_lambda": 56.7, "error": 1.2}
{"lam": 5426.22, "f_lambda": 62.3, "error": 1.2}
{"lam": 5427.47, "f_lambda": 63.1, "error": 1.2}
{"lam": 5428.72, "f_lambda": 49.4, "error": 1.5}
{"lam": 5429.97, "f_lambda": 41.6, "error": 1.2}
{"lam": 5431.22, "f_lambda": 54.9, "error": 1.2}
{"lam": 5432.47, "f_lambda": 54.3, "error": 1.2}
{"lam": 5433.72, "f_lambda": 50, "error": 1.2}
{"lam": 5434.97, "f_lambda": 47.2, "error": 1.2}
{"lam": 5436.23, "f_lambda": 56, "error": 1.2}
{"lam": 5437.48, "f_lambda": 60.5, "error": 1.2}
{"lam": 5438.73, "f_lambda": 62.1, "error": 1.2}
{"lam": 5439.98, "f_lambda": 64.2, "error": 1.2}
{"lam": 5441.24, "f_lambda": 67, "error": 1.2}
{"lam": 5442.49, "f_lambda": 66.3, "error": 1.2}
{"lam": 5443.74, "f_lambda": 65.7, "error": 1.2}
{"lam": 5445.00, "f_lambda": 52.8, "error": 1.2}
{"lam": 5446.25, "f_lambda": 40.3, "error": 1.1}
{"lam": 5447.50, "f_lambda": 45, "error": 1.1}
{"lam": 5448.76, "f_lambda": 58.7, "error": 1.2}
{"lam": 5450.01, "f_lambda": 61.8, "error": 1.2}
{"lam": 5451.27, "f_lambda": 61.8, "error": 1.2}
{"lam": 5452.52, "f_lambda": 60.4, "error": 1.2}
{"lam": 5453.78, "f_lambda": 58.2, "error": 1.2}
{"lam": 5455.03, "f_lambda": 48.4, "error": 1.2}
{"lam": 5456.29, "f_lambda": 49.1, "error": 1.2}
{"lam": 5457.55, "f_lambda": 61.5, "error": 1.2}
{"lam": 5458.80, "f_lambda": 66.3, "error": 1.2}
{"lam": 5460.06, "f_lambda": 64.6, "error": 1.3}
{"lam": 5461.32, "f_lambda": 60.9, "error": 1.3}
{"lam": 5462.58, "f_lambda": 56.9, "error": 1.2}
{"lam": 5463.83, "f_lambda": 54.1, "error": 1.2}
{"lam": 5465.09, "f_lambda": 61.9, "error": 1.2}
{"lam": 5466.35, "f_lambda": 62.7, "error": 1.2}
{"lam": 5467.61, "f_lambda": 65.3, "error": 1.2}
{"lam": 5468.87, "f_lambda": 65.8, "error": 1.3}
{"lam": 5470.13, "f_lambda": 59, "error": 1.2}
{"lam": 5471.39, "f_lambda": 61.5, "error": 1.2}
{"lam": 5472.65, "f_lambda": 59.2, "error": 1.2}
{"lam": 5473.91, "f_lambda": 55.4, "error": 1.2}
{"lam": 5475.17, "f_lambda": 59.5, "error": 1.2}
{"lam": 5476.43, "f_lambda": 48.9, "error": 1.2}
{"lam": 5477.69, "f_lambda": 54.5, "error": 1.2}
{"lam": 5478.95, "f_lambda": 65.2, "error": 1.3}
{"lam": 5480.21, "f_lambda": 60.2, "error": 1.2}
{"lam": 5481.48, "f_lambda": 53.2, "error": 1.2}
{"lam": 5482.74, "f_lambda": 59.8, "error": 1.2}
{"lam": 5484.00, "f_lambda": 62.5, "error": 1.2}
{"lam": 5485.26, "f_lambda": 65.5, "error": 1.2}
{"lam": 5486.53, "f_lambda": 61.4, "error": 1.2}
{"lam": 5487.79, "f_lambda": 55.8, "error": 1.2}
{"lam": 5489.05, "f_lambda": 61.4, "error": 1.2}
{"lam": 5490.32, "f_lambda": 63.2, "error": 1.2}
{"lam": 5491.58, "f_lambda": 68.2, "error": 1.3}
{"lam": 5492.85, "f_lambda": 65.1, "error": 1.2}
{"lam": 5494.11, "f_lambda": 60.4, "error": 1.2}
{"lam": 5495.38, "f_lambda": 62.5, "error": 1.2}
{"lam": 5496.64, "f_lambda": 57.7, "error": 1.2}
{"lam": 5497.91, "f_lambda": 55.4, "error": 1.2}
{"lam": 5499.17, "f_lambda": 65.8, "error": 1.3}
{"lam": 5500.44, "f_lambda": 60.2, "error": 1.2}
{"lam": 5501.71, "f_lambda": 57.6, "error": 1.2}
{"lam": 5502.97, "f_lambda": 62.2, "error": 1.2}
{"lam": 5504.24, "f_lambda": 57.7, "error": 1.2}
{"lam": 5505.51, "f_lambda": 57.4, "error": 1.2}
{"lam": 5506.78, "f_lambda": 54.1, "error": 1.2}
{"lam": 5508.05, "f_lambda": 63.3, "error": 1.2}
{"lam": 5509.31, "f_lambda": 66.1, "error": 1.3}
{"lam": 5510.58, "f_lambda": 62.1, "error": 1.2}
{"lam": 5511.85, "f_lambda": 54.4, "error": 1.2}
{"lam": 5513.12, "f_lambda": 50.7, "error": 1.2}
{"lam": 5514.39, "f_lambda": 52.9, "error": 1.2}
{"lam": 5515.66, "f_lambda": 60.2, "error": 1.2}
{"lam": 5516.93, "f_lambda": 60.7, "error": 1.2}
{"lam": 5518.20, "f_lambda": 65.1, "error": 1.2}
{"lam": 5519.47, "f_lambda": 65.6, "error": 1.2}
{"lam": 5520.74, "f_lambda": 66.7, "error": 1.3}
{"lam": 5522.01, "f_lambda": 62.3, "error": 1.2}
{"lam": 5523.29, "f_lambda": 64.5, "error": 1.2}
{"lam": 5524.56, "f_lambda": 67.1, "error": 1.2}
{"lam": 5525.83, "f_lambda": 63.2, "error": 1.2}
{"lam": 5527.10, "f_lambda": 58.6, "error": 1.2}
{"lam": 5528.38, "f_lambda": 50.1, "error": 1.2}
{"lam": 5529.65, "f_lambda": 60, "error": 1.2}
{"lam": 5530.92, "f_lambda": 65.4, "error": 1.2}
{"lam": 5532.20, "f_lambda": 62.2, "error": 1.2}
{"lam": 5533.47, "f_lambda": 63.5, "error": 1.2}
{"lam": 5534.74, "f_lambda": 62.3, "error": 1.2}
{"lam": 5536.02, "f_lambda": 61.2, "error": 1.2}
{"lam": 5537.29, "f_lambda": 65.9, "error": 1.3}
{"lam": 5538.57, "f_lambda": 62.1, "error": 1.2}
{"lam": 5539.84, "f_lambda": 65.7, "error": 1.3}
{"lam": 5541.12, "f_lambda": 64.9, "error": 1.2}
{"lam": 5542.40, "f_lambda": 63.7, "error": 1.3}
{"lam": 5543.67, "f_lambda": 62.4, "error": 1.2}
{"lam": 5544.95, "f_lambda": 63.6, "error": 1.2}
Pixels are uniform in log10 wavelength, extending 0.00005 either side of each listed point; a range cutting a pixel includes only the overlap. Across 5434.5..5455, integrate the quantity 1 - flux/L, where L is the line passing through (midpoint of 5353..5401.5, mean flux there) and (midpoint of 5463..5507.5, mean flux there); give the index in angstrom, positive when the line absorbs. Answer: 0.4 angstrom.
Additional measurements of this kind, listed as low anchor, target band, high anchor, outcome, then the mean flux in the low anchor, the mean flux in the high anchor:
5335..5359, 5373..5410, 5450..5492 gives 1.1 angstrom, 56.7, 59.8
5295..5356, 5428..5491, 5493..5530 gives 0.6 angstrom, 54.5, 60.2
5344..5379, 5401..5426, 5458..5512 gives 1.2 angstrom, 57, 60.4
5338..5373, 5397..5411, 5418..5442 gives 1.6 angstrom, 55.5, 57.7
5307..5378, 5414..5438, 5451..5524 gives 0.5 angstrom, 55.6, 60.1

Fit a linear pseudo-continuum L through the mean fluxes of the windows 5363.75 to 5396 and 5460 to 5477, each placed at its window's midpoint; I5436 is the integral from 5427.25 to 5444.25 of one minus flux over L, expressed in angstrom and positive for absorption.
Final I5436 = 0.4 angstrom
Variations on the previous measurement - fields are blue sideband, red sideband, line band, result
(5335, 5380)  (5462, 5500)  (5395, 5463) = 3.2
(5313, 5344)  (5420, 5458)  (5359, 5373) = 0.1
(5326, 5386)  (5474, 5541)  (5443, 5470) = 0.3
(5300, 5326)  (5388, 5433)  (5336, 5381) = -0.3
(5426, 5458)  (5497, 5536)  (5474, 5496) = -0.6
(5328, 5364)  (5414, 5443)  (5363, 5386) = 0.1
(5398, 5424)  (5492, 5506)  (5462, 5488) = -0.2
